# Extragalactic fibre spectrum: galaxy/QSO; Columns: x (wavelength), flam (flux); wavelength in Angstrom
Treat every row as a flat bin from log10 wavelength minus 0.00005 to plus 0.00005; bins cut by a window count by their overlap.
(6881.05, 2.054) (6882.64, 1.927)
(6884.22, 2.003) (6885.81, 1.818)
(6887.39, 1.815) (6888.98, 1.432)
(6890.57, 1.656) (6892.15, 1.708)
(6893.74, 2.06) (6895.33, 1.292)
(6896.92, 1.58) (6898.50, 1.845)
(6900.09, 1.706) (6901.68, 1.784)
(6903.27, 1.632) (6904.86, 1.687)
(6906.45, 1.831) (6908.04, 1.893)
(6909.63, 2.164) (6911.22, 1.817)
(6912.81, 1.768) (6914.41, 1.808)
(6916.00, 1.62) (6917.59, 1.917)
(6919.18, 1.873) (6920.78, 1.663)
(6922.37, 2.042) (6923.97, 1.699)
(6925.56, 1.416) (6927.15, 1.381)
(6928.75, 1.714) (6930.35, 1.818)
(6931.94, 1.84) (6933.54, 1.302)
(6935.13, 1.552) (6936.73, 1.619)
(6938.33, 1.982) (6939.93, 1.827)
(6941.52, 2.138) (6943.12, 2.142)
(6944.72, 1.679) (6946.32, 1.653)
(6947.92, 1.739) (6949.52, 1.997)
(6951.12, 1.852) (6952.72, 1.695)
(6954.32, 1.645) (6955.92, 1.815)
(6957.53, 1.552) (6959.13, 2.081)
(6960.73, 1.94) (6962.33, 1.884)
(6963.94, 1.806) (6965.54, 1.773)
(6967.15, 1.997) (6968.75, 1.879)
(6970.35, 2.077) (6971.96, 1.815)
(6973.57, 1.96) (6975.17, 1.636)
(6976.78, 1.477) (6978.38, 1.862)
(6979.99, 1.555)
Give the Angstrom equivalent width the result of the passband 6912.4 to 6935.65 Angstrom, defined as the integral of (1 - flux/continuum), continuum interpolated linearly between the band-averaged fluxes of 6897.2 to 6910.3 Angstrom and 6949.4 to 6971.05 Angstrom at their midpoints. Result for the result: 1.6 Angstrom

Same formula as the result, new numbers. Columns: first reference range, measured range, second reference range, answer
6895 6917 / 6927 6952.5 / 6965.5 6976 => 0.7 Angstrom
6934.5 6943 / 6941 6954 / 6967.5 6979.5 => 0.0 Angstrom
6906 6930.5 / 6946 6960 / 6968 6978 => 0.1 Angstrom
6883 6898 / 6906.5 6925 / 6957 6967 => -0.7 Angstrom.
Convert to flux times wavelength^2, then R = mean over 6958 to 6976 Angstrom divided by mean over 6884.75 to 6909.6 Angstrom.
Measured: 1.1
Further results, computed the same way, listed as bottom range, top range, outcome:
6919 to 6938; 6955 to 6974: 1.14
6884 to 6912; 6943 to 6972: 1.06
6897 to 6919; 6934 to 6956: 1.01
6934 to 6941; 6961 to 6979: 1.06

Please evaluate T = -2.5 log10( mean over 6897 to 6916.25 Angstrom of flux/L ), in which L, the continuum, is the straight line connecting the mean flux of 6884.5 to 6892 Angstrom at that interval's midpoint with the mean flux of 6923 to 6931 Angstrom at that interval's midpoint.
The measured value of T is -0.08 mag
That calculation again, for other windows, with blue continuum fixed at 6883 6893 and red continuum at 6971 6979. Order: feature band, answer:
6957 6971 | -0.08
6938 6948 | -0.08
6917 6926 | -0.02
